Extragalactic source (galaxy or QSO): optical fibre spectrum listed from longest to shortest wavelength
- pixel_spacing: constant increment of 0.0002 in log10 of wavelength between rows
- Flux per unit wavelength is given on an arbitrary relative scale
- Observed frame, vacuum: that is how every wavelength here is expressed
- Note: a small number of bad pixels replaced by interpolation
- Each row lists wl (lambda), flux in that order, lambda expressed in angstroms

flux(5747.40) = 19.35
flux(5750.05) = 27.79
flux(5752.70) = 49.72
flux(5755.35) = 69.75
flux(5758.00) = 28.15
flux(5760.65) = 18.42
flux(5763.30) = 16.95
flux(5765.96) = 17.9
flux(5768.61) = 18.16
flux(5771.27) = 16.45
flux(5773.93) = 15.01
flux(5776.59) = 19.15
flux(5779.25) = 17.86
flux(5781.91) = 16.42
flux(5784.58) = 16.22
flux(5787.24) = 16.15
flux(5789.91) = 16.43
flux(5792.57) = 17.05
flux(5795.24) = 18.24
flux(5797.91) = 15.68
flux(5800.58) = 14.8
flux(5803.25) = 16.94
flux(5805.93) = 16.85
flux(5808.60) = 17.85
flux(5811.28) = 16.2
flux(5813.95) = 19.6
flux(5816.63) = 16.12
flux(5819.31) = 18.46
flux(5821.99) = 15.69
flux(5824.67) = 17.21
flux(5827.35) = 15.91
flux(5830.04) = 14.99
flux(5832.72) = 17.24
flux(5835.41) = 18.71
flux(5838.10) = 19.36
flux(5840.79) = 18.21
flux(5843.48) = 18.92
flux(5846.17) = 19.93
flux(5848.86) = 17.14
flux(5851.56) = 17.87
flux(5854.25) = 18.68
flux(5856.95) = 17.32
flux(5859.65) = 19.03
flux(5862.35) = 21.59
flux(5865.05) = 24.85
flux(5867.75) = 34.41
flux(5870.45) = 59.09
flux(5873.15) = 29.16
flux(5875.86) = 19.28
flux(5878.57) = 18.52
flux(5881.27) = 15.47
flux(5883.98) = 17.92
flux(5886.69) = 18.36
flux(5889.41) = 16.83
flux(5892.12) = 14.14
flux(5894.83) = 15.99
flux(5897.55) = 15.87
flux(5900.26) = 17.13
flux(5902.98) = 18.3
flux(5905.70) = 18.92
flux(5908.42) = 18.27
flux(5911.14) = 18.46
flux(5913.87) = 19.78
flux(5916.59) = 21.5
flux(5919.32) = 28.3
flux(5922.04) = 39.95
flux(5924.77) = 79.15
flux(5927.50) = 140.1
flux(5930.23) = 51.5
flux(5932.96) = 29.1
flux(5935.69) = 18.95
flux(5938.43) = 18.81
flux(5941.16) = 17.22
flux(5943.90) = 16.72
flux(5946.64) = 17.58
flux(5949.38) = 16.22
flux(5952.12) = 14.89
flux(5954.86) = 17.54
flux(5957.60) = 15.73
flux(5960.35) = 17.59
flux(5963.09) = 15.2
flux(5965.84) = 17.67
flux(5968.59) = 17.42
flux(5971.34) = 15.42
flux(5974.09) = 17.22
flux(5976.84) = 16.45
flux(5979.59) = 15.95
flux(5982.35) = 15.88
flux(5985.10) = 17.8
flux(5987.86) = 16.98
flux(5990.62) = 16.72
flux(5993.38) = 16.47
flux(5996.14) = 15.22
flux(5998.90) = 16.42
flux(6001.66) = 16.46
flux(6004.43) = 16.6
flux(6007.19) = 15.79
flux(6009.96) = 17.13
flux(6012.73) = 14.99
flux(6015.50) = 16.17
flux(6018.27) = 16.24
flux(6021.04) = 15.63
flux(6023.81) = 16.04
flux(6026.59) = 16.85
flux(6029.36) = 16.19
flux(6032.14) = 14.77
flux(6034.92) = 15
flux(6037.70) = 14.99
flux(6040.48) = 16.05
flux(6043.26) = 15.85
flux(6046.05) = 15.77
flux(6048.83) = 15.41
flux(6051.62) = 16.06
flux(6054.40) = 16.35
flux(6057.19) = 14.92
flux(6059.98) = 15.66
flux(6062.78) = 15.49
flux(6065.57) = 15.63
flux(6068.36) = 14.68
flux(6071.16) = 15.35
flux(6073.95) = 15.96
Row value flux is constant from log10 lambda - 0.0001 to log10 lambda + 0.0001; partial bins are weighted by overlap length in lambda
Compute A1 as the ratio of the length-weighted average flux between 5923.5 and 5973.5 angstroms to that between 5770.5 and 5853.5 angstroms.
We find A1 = 1.71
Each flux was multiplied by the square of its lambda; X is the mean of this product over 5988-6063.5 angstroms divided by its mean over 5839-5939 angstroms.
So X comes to 0.61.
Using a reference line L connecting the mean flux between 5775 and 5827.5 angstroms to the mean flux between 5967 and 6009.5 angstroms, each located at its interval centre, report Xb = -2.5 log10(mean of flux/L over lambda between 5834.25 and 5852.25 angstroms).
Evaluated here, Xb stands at -0.108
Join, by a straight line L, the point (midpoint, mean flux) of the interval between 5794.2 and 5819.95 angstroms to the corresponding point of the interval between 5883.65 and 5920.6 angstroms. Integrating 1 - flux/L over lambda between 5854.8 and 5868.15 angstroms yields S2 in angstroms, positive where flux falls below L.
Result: -3.3 angstroms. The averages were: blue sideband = 17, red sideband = 18.6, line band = 22.4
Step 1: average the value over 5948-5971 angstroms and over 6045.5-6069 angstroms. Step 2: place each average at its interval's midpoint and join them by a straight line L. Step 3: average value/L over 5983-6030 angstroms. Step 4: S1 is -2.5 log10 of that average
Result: -0.02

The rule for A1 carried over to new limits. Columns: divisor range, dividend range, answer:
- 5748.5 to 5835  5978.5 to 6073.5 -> 0.79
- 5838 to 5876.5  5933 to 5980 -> 0.72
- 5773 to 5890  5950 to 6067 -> 0.84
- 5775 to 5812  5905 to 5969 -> 1.71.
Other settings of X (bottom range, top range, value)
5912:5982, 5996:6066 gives 0.59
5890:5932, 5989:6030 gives 0.49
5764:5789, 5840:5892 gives 1.34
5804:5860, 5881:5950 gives 1.64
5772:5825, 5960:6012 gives 1.04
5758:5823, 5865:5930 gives 1.84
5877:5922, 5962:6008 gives 0.89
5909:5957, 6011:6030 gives 0.50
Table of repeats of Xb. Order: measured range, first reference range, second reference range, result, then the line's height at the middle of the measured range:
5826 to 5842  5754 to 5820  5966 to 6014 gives 0.09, 18.9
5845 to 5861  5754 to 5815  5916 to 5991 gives 0.23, 22.6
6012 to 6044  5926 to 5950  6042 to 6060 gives 0.26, 20.1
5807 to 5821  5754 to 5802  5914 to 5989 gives 0.23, 21.8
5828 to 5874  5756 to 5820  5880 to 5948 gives 0.04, 23.1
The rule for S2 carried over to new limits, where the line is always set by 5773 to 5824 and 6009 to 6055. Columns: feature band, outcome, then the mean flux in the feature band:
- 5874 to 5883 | -1.0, 18.4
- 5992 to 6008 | -0.2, 16.2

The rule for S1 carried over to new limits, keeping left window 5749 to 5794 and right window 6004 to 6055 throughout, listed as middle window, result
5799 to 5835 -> 0.29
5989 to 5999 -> 0.05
